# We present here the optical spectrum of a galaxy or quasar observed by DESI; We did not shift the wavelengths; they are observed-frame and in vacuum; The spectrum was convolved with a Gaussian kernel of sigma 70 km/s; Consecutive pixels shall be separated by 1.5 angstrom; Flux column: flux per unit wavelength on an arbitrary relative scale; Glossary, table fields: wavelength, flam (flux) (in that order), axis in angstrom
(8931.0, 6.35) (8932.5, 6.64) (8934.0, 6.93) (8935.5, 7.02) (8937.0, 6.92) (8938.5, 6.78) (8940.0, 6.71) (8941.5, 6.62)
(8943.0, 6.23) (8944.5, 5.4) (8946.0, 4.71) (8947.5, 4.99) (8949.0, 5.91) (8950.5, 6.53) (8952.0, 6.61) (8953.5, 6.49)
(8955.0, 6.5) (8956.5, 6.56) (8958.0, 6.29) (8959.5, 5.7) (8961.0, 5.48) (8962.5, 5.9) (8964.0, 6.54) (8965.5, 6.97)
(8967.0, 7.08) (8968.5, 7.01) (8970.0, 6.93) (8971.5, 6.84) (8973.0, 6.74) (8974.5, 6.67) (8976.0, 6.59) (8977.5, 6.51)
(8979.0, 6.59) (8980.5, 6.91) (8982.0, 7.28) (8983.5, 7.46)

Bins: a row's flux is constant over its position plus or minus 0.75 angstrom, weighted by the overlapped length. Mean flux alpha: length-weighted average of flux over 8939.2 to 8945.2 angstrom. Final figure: 6.25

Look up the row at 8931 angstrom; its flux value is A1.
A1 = 6.35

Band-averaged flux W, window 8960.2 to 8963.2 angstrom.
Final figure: 5.69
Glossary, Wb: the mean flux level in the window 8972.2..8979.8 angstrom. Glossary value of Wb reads 6.62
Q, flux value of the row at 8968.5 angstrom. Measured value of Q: 7.01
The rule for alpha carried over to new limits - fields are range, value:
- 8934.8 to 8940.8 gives 6.85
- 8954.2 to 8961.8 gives 6.11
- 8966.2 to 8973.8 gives 6.92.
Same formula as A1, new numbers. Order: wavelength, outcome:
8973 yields 6.74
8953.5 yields 6.49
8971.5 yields 6.84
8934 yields 6.93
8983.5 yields 7.46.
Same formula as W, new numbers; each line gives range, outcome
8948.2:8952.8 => 6.34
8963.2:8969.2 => 6.89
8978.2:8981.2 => 6.74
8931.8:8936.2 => 6.86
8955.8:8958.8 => 6.41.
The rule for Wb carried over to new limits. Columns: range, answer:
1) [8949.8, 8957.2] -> 6.54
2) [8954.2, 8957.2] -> 6.53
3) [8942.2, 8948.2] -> 5.35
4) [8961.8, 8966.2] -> 6.47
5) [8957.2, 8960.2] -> 6.01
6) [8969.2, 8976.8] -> 6.75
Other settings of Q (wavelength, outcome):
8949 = 5.91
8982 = 7.28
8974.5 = 6.67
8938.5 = 6.78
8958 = 6.29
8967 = 7.08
